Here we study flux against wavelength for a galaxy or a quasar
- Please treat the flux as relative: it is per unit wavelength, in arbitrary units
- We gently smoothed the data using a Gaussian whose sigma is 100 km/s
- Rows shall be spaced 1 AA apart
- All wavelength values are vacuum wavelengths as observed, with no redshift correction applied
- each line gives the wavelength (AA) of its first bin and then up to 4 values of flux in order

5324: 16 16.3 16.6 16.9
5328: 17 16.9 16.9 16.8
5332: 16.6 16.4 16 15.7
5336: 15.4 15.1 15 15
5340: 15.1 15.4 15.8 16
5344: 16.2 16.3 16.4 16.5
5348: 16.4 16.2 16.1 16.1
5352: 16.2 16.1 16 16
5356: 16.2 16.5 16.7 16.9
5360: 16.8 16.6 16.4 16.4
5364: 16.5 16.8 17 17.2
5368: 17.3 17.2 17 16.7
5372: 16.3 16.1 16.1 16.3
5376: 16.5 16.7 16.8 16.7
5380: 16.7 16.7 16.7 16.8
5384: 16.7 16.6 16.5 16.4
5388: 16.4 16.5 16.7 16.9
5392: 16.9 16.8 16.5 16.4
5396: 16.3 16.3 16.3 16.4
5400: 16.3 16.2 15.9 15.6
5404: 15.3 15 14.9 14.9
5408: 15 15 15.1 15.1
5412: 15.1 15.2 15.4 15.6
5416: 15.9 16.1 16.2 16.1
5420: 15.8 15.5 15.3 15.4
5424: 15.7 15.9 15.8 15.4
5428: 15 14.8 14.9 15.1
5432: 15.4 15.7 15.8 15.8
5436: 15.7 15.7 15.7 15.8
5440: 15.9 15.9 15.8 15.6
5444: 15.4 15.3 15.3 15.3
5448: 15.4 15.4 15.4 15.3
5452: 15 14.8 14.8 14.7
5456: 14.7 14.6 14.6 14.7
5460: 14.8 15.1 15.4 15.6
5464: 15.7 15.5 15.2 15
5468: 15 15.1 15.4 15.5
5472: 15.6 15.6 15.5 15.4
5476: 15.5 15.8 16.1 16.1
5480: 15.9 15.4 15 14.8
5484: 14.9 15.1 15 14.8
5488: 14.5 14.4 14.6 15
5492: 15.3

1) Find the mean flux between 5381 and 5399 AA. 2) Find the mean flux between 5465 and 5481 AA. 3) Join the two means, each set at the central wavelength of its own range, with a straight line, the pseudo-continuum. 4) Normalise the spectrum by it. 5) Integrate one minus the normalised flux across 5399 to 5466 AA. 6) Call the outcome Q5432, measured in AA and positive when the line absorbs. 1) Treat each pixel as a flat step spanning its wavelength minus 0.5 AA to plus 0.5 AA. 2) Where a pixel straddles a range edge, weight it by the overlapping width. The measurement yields 2.61 AA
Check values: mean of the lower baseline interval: 16.6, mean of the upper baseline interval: 15.5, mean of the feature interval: 15.4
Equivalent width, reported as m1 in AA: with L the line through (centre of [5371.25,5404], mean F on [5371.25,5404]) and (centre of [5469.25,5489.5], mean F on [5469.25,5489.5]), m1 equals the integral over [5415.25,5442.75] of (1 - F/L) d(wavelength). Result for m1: 0.5 AA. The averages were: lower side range 16.5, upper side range 15.3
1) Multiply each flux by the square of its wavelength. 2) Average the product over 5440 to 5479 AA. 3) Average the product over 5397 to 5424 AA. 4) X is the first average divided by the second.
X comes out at 1.0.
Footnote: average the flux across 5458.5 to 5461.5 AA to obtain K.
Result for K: 14.9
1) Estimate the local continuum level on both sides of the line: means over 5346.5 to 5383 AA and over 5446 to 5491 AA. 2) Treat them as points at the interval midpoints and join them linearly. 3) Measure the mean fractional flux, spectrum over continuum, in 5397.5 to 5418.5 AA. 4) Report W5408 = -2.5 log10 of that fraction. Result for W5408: 0.03 mag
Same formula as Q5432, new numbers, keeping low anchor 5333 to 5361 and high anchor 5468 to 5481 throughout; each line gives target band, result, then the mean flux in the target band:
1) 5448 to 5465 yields 0.64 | 15.1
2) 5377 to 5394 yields -0.83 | 16.7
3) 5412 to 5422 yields 0.05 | 15.7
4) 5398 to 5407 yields 0.08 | 15.7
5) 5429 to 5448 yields 0.21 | 15.5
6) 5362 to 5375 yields -0.60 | 16.7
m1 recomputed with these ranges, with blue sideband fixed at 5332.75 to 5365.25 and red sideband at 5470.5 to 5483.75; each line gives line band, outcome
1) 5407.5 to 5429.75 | 0.5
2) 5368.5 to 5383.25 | -0.6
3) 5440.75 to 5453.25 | 0.2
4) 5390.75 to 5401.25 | -0.4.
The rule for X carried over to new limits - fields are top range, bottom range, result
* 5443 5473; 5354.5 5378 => 0.94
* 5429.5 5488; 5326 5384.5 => 0.97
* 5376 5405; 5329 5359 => 1.04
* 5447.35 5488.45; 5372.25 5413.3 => 0.97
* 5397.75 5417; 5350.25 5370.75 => 0.95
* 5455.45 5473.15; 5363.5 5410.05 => 0.95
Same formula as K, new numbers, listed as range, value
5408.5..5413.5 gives 15.1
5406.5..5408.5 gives 14.9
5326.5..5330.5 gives 16.9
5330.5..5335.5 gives 16.3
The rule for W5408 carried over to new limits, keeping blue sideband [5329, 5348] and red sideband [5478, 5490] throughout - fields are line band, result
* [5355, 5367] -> -0.053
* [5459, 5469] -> 0.000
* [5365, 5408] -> -0.049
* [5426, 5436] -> 0.004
